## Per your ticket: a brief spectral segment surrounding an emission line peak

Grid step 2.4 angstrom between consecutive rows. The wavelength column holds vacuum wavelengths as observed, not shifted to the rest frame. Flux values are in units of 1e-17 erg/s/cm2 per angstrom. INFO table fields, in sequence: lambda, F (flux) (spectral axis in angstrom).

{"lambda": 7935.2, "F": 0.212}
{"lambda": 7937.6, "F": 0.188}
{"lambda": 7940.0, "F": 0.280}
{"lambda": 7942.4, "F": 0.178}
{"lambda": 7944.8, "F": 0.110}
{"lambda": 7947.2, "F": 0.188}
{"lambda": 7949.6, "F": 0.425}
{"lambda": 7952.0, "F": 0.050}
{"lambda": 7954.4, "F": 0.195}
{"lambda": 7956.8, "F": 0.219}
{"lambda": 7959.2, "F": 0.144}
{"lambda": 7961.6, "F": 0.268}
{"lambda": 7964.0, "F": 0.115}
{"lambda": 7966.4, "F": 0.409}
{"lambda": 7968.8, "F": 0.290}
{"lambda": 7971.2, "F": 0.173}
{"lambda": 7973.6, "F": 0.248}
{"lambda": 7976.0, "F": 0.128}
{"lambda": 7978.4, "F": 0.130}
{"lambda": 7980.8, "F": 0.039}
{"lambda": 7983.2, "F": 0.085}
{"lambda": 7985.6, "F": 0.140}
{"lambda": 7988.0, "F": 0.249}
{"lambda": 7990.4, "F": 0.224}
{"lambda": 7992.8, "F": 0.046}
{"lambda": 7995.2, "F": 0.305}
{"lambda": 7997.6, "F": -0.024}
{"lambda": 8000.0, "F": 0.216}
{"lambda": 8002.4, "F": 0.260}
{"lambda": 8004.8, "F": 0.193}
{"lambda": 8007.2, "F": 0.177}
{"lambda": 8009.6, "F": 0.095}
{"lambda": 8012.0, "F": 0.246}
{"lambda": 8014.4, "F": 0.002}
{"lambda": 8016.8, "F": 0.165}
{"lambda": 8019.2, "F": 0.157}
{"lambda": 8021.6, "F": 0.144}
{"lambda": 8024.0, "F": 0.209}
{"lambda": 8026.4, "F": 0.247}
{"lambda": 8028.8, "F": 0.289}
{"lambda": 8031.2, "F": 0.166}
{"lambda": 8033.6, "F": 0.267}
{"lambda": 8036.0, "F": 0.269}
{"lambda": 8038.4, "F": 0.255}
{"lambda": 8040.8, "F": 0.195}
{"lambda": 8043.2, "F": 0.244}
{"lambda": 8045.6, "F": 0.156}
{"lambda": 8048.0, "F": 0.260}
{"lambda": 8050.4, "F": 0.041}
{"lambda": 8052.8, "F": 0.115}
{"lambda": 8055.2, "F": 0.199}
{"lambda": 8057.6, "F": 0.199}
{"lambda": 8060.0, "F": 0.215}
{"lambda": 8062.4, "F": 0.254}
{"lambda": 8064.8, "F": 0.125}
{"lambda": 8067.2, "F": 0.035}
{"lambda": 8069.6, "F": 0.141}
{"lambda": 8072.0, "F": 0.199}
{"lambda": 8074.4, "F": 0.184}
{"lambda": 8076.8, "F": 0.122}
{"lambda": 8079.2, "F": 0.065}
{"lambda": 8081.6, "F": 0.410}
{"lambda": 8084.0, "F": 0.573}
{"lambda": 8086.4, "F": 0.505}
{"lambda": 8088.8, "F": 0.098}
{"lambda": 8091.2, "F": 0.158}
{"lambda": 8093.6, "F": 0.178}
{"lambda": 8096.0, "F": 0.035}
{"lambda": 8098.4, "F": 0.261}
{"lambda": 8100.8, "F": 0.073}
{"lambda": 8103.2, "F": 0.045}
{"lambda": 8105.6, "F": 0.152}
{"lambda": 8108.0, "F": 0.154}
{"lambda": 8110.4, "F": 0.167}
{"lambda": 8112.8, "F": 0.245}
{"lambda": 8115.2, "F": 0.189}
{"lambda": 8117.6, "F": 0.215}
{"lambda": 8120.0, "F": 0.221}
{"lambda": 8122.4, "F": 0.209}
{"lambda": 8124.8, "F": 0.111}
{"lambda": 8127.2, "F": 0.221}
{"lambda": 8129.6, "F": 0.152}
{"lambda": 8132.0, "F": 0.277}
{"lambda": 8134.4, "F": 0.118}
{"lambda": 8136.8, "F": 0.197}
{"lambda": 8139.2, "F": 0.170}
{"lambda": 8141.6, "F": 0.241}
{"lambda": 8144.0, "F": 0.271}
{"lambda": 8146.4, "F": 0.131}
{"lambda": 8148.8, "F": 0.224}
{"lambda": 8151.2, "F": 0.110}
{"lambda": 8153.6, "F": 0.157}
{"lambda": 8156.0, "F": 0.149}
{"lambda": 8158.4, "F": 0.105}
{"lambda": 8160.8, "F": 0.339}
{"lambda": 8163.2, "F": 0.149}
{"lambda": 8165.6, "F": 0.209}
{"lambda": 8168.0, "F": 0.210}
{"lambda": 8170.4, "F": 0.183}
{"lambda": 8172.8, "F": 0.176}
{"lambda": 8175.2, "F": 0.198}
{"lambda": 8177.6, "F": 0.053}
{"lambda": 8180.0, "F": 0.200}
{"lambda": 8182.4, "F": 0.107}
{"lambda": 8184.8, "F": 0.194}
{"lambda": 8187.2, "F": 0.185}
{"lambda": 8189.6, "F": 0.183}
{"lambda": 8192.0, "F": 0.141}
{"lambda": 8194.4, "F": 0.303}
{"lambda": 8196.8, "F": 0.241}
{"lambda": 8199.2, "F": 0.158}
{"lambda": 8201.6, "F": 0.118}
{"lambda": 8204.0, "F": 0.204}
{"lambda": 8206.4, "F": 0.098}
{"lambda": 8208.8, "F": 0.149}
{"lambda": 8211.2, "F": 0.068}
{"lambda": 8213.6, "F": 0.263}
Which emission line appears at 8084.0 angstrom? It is H-gamma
